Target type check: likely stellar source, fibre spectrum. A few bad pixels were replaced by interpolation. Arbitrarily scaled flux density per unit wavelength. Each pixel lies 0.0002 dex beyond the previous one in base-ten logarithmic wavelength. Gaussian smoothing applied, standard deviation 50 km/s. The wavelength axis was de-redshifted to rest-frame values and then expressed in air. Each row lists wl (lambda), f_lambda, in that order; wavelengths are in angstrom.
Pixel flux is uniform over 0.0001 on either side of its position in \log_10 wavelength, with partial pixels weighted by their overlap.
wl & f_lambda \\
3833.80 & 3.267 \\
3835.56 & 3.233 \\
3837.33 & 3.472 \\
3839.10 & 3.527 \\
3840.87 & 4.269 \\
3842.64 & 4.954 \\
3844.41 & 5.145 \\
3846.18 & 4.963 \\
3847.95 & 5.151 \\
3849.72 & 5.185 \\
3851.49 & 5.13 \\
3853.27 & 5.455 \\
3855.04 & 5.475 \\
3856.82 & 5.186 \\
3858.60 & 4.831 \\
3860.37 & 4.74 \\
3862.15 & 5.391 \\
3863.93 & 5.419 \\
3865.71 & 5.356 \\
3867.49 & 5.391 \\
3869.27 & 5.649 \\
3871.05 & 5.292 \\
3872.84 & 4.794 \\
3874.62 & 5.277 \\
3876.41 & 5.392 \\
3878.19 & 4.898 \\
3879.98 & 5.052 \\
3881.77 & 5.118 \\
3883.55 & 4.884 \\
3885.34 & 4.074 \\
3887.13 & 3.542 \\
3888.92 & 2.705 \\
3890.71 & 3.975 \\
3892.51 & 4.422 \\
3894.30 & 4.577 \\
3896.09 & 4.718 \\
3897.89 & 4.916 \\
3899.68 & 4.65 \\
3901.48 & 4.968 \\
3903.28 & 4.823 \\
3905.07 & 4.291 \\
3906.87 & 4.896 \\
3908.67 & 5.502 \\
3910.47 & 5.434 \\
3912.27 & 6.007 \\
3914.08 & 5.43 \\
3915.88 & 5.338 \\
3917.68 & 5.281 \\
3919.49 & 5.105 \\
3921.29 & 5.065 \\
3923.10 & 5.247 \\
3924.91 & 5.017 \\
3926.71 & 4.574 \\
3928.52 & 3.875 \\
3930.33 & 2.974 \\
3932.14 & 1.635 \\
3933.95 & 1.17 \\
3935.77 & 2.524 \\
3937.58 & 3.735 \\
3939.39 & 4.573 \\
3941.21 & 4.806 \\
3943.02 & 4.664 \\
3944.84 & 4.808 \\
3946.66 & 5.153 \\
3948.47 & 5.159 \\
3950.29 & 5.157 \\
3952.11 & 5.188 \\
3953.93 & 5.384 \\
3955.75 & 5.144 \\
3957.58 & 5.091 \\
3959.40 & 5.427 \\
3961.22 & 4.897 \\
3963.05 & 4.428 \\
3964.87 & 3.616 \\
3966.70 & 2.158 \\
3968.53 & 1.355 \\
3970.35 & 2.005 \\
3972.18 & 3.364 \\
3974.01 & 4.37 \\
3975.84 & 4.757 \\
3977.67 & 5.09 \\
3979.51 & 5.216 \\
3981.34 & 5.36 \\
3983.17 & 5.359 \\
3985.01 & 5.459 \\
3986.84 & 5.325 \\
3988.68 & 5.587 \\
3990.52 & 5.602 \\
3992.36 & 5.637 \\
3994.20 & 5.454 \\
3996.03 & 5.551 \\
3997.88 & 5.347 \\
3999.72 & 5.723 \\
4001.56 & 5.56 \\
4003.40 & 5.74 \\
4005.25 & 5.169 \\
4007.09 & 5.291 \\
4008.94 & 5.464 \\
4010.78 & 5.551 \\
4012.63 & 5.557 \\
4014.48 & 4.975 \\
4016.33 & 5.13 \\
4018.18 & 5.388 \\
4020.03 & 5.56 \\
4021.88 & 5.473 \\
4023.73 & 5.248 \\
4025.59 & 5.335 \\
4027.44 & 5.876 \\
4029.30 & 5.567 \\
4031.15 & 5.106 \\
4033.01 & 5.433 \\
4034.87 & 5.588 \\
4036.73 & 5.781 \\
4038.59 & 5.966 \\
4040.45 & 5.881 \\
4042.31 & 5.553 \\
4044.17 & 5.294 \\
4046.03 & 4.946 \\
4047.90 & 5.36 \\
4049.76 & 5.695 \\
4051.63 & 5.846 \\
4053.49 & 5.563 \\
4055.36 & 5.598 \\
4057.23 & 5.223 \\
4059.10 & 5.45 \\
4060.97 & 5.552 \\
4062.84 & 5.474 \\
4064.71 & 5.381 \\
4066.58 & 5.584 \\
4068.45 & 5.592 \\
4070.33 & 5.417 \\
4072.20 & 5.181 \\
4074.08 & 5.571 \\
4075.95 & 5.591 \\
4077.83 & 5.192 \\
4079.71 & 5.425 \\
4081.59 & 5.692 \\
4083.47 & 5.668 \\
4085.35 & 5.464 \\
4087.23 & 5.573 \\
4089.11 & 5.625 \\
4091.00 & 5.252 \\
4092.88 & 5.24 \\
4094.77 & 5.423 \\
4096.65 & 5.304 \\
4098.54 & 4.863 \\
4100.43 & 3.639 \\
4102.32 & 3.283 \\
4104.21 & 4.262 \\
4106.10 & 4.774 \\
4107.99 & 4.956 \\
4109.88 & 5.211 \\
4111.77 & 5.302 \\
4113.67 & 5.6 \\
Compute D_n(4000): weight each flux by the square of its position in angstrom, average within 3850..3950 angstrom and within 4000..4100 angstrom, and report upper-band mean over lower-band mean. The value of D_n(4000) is 1.25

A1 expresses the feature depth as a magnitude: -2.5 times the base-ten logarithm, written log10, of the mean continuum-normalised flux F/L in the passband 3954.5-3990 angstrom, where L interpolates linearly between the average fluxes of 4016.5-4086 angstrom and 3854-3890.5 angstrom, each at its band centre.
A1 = 0.18 mag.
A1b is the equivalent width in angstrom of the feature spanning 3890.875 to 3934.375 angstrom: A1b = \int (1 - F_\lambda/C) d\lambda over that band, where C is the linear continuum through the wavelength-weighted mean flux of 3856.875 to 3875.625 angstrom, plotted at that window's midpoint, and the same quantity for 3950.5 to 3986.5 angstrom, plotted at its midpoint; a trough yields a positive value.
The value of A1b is 2.3 angstrom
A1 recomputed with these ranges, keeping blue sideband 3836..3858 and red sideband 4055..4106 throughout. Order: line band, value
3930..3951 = 0.27 mag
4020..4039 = -0.08 mag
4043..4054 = -0.06 mag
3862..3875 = -0.10 mag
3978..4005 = -0.09 mag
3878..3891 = 0.14 mag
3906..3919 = -0.10 mag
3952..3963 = -0.03 mag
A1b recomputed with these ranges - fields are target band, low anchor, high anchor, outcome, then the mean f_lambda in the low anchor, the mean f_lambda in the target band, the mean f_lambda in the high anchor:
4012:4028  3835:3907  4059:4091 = -0.25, 4.77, 5.38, 5.49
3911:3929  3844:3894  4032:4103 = -0.34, 4.92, 5.13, 5.38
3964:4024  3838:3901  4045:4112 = 1.97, 4.84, 4.92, 5.25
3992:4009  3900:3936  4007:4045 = -0.79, 4.49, 5.49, 5.48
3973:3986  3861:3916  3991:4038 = 0.57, 4.9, 5.08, 5.46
